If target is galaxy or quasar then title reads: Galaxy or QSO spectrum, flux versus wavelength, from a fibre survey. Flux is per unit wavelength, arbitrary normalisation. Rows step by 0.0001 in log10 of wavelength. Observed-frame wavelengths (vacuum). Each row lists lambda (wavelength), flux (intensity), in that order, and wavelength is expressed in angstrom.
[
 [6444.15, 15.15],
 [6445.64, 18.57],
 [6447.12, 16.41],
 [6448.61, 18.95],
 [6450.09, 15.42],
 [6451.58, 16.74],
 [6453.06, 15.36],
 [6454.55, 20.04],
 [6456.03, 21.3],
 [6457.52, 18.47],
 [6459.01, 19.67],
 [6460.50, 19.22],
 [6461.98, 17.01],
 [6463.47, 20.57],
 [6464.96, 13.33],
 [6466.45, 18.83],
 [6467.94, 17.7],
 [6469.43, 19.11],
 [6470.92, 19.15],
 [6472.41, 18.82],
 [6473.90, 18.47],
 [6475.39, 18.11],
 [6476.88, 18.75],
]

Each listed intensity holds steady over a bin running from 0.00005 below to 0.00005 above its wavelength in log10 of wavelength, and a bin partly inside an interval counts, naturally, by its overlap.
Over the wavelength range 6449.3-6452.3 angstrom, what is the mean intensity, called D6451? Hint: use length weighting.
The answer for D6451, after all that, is 16.1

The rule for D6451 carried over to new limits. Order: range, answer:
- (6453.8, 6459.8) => 19.8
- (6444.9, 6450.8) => 17.4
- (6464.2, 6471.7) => 17.6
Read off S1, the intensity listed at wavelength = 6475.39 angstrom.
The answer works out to 18.11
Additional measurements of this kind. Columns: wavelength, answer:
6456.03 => 21.3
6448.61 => 18.95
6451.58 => 16.74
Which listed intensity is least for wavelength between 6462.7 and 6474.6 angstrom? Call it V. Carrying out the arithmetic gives 13.33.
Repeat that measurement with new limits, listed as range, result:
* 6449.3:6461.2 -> 15.36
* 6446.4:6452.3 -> 15.42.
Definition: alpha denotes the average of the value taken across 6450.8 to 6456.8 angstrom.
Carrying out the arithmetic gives 18.3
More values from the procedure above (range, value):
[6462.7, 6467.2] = 17.6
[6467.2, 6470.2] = 18.4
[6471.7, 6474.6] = 18.6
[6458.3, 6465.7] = 18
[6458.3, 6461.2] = 19.4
